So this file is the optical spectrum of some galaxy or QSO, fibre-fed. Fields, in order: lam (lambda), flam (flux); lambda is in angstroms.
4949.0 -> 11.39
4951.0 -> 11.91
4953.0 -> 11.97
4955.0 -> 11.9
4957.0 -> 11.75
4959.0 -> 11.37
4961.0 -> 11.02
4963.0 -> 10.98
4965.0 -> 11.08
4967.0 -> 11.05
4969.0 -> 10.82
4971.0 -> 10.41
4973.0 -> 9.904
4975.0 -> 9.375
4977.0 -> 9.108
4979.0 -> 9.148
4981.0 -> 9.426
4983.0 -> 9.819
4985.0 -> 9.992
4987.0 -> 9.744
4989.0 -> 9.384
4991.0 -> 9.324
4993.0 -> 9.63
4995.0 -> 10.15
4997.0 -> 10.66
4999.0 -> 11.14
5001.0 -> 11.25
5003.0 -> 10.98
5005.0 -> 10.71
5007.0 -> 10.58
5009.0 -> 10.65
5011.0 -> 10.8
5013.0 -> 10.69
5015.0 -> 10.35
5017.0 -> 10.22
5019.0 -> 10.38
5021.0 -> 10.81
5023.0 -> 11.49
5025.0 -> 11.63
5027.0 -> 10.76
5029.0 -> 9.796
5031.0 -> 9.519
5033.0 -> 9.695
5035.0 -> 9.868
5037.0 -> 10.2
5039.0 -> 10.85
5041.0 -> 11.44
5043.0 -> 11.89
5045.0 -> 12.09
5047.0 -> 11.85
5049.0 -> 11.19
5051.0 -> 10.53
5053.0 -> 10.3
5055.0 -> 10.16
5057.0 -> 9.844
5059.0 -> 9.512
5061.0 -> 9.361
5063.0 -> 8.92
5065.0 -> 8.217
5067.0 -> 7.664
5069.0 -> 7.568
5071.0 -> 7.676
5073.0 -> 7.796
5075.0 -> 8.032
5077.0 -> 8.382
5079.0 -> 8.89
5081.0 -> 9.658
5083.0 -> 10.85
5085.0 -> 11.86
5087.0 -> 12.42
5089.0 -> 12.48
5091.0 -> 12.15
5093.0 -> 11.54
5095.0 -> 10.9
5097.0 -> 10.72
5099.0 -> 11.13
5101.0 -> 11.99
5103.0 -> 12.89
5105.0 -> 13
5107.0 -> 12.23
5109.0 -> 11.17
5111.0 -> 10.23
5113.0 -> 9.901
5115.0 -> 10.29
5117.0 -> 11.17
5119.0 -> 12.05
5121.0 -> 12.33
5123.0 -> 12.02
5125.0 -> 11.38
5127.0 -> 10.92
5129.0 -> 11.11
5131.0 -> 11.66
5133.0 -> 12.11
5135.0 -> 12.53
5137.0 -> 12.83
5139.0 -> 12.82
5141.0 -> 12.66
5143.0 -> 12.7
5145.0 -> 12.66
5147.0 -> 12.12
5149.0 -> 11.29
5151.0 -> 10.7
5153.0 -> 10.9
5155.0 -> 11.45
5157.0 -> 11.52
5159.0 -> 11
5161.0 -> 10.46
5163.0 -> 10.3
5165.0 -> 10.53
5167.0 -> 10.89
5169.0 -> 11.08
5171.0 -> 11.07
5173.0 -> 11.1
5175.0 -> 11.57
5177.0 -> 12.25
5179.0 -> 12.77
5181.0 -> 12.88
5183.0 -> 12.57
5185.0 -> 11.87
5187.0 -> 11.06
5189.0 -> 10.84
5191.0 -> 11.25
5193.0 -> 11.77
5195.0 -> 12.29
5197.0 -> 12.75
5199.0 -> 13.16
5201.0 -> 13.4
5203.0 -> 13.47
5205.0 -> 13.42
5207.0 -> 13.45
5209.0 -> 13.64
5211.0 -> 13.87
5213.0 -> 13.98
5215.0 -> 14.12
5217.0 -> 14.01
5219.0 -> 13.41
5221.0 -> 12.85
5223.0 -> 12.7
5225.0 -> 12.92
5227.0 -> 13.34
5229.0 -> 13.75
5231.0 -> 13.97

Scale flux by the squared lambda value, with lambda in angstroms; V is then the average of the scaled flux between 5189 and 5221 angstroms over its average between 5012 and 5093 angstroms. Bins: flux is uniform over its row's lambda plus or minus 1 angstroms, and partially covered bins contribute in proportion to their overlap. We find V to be 1.37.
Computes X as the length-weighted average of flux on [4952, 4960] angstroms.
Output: 11.7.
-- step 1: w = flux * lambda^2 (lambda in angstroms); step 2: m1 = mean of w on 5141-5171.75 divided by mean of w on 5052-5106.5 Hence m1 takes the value 1.14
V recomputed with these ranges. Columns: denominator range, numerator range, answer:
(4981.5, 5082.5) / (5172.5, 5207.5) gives 1.31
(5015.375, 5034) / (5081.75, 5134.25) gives 1.14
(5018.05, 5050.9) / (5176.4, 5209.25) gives 1.23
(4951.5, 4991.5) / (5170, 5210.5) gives 1.29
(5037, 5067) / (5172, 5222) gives 1.30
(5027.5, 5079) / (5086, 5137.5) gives 1.23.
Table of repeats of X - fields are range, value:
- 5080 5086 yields 10.8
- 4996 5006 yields 10.9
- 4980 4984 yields 9.62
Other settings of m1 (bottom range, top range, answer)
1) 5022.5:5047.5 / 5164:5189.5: 1.13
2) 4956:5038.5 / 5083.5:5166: 1.18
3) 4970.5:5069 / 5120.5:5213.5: 1.25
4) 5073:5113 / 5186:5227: 1.23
